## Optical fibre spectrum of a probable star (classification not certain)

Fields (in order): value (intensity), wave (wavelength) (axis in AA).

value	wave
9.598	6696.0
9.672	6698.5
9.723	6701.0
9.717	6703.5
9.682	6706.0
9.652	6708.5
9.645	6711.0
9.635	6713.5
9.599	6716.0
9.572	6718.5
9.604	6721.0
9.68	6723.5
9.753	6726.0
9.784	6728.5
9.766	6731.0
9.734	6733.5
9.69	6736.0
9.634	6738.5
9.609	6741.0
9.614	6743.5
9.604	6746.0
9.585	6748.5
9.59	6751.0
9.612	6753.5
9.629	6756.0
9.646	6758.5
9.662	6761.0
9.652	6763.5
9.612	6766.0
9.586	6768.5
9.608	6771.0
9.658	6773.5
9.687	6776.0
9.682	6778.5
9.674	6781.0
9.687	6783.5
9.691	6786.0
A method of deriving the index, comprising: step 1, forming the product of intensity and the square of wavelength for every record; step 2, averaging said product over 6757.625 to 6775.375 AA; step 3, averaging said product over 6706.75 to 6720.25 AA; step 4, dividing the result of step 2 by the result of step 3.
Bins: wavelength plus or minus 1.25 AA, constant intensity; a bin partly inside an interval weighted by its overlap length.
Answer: 1.02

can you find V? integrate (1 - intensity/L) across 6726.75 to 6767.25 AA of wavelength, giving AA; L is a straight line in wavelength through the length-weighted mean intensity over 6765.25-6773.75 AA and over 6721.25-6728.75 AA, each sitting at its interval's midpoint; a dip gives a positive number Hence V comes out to 0.05 AA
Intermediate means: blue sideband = 9.72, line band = 9.65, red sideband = 9.61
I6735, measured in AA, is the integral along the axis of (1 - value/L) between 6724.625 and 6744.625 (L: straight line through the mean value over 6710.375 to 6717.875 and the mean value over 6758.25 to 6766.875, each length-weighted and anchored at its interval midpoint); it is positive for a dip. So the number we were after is -0.1 AA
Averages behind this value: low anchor 9.62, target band 9.7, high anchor 9.64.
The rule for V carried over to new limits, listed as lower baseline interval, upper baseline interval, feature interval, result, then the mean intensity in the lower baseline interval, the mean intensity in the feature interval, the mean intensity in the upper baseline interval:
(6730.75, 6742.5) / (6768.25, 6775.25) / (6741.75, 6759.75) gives 0.09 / 9.68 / 9.61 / 9.63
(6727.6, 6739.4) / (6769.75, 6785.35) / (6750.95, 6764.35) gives 0.08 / 9.72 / 9.63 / 9.67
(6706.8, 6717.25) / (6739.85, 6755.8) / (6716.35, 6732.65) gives -0.11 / 9.63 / 9.69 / 9.6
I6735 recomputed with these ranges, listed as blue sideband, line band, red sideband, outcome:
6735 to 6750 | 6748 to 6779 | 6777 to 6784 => 0.1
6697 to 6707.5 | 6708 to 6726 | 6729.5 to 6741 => 0.1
